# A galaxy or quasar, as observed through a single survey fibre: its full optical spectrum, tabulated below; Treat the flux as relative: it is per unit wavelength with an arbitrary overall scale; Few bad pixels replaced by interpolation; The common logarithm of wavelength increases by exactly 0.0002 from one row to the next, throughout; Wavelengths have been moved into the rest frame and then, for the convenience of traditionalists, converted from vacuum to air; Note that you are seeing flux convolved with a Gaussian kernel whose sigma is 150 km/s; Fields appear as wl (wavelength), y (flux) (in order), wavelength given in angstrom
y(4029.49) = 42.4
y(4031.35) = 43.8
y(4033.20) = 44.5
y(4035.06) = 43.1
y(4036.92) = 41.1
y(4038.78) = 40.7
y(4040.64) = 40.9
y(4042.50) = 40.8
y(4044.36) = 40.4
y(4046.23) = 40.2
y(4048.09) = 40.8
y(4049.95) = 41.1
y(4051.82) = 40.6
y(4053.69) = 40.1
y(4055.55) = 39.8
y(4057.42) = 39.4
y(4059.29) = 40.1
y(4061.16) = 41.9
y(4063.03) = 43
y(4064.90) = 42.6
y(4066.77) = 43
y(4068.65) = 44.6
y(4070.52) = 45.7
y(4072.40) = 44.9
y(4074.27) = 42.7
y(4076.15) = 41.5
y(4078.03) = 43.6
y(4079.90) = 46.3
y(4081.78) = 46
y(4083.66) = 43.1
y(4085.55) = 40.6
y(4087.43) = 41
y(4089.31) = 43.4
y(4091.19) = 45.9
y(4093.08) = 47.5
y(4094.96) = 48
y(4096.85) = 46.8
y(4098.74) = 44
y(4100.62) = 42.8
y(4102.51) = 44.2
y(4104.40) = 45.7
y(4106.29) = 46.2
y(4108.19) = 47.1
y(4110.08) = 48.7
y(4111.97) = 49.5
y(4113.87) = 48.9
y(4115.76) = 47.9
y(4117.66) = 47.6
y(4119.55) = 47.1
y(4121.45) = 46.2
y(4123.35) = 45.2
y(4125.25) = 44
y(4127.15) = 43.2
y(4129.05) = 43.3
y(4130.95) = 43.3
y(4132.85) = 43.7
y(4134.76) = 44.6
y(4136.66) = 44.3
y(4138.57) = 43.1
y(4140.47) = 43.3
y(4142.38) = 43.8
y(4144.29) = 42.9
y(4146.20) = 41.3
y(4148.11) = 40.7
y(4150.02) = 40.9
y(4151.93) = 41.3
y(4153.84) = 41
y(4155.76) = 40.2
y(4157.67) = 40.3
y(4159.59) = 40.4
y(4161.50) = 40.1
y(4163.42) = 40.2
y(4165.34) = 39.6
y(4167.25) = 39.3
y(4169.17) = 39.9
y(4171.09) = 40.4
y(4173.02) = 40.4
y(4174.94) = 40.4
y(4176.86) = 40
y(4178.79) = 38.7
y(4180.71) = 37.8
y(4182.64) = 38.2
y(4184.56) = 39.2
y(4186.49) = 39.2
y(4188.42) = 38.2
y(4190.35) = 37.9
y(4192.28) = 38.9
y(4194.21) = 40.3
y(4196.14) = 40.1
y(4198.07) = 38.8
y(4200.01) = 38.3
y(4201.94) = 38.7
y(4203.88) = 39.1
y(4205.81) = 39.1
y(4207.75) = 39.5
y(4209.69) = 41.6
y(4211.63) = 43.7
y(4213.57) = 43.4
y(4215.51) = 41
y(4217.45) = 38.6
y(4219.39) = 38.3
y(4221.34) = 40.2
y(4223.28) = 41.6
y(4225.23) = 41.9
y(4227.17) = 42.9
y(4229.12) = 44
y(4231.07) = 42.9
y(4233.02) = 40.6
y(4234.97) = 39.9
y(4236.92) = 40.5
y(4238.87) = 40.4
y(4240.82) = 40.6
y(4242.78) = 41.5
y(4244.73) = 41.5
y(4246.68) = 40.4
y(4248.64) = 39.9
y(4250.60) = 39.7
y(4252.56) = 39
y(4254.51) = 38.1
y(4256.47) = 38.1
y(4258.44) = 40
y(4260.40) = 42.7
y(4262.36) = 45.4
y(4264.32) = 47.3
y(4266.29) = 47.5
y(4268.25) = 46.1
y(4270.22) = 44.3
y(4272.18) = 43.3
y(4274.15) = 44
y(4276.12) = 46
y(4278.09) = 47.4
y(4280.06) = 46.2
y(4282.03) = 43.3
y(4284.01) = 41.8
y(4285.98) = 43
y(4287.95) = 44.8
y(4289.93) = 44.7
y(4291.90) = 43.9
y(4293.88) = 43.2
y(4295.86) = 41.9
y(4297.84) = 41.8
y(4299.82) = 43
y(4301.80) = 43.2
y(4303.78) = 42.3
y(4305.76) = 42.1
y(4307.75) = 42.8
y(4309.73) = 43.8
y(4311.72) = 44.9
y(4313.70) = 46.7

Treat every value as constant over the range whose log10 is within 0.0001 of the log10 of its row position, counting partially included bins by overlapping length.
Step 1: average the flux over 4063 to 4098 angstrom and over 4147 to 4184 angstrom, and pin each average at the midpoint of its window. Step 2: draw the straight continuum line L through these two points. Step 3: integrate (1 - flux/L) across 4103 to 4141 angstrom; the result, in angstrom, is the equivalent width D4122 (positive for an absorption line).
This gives -3.13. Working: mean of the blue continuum 44.2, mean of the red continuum 40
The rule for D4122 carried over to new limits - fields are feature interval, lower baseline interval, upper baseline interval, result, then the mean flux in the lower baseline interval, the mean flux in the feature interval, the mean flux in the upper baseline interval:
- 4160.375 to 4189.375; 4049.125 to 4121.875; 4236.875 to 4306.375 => 2.76 angstrom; 44.3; 39.4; 42.8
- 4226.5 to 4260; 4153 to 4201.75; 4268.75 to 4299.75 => 1.30 angstrom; 39.5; 40.6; 44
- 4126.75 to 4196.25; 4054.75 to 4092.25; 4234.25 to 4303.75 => 3.33 angstrom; 43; 40.8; 42.7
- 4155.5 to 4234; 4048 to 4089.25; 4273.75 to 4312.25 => 5.53 angstrom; 42.4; 40.1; 43.7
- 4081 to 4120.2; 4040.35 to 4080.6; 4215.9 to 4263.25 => -3.83 angstrom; 42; 45.8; 40.8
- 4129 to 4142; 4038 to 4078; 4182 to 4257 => -0.86 angstrom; 41.7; 43.7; 40.2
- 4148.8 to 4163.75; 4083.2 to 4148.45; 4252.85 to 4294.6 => 1.35 angstrom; 44.9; 40.6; 43.8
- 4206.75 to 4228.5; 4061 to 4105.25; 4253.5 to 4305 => 1.28 angstrom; 44.2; 41.2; 43.6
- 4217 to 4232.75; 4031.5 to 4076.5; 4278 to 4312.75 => 0.60 angstrom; 41.9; 41.4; 43.5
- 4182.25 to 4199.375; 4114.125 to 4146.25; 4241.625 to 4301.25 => 1.92 angstrom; 44.6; 39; 43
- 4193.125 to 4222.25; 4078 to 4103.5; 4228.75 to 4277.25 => 1.89 angstrom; 44.6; 40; 42.1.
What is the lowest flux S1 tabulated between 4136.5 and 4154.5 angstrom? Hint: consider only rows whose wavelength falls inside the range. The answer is 40.7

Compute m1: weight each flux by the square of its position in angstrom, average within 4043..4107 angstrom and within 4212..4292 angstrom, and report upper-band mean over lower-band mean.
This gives 1.1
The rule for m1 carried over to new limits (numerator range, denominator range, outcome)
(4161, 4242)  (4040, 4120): 0.97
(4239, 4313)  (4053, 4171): 1.07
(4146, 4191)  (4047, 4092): 0.98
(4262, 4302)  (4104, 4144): 1.05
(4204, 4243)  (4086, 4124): 0.94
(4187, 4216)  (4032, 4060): 1.05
